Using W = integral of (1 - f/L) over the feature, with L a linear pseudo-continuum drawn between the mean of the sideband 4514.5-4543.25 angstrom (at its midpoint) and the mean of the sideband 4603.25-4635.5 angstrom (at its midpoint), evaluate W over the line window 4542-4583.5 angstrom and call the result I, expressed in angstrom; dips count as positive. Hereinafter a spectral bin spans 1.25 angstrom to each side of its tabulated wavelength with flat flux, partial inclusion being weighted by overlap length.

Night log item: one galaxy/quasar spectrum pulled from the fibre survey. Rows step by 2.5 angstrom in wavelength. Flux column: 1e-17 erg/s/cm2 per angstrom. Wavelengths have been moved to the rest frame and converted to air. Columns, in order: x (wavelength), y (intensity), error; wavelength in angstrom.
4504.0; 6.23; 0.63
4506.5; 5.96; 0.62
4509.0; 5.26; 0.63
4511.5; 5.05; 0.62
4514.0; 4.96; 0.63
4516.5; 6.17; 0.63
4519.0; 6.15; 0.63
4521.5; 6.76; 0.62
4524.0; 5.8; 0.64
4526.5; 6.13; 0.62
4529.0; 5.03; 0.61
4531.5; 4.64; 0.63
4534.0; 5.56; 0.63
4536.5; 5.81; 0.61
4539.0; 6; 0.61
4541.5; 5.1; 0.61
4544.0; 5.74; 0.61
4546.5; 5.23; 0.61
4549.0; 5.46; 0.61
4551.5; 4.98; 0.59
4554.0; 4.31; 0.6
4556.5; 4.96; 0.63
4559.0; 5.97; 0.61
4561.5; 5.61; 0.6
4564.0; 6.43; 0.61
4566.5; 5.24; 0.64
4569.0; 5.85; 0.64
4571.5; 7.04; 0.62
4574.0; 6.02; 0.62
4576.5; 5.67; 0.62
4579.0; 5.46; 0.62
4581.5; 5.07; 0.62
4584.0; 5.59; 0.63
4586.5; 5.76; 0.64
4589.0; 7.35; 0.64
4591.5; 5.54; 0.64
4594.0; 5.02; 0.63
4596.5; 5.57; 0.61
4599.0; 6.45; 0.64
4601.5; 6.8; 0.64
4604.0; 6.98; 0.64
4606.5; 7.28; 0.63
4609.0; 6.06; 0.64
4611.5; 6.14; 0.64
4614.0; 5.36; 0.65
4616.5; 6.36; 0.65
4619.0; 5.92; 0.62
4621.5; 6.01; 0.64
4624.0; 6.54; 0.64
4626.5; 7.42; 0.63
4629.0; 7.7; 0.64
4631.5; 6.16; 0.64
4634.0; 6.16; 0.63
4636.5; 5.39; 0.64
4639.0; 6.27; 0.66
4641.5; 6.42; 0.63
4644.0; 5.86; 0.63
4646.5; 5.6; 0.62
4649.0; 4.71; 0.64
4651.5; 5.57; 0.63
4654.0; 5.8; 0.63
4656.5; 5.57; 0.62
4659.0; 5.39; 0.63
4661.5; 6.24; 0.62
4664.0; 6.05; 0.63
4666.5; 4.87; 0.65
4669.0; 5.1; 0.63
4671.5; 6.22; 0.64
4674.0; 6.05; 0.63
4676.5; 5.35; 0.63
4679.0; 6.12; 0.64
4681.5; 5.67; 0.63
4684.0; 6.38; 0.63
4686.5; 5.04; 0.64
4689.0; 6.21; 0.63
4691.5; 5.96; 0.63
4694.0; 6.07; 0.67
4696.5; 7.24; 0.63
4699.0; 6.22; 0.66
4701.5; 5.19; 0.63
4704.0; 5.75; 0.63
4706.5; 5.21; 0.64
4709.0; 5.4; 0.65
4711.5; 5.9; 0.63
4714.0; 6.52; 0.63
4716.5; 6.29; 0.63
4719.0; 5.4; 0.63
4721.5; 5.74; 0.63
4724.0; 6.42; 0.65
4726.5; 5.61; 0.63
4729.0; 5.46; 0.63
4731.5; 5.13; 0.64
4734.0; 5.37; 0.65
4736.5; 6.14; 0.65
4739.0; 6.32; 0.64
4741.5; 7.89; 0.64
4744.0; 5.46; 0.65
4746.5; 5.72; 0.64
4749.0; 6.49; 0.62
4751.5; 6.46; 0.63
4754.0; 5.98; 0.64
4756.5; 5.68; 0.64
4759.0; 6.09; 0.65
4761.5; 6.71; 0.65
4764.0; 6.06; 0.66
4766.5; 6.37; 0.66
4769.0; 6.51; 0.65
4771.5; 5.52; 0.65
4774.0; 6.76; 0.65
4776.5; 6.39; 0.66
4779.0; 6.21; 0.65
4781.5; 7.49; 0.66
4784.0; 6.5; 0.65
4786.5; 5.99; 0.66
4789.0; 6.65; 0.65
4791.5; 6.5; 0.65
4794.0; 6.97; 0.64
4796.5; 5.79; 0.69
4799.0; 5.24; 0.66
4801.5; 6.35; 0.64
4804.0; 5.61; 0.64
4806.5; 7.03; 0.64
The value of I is 3.0 angstrom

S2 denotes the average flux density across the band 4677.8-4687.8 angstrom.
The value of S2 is 5.8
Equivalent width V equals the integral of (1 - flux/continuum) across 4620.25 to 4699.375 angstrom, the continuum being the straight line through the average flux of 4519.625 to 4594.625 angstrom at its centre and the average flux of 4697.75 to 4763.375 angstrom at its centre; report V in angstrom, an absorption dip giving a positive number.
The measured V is -2.1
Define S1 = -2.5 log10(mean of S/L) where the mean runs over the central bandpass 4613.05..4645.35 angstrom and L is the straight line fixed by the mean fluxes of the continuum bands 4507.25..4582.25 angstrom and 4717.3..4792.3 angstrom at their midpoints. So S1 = -0.08 mag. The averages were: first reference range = 5.59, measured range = 6.28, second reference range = 6.17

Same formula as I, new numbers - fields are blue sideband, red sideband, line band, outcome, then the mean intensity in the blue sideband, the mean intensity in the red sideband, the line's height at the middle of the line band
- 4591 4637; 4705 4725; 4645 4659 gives 1.53 angstrom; 6.28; 5.85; 6.12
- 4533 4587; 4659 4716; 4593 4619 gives -2.39 angstrom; 5.58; 5.85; 5.68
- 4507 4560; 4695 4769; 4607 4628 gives -2.10 angstrom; 5.48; 6.02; 5.71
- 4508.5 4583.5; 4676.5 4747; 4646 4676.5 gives 1.19 angstrom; 5.59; 5.91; 5.81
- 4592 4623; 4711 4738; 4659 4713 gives 1.03 angstrom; 6.15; 5.82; 5.93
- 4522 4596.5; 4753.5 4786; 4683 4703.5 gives 0.15 angstrom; 5.61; 6.33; 6.07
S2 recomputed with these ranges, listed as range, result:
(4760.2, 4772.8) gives 6.24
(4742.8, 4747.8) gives 5.6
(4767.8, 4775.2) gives 6.26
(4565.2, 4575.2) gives 6.04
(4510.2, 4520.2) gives 5.58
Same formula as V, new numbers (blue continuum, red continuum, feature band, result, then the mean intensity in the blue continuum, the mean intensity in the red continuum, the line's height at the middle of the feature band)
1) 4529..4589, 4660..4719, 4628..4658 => -0.8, 5.57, 5.86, 5.76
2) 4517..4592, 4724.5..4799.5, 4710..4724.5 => 0.2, 5.68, 6.19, 6.08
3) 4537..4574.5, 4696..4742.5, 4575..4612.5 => -2.5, 5.59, 5.93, 5.67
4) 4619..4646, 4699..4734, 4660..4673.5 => 0.8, 6.35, 5.7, 6.08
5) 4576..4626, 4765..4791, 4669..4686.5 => 1.1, 6.07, 6.44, 6.23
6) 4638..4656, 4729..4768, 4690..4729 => 0.3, 5.73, 6.11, 5.96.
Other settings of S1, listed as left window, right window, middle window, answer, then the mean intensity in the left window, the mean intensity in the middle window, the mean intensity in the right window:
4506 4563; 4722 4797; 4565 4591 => -0.048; 5.5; 5.9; 6.22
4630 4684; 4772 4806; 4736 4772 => -0.010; 5.77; 6.24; 6.34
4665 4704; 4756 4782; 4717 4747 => 0.039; 5.84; 5.9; 6.33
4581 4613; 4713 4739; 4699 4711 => 0.071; 6.14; 5.51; 5.83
